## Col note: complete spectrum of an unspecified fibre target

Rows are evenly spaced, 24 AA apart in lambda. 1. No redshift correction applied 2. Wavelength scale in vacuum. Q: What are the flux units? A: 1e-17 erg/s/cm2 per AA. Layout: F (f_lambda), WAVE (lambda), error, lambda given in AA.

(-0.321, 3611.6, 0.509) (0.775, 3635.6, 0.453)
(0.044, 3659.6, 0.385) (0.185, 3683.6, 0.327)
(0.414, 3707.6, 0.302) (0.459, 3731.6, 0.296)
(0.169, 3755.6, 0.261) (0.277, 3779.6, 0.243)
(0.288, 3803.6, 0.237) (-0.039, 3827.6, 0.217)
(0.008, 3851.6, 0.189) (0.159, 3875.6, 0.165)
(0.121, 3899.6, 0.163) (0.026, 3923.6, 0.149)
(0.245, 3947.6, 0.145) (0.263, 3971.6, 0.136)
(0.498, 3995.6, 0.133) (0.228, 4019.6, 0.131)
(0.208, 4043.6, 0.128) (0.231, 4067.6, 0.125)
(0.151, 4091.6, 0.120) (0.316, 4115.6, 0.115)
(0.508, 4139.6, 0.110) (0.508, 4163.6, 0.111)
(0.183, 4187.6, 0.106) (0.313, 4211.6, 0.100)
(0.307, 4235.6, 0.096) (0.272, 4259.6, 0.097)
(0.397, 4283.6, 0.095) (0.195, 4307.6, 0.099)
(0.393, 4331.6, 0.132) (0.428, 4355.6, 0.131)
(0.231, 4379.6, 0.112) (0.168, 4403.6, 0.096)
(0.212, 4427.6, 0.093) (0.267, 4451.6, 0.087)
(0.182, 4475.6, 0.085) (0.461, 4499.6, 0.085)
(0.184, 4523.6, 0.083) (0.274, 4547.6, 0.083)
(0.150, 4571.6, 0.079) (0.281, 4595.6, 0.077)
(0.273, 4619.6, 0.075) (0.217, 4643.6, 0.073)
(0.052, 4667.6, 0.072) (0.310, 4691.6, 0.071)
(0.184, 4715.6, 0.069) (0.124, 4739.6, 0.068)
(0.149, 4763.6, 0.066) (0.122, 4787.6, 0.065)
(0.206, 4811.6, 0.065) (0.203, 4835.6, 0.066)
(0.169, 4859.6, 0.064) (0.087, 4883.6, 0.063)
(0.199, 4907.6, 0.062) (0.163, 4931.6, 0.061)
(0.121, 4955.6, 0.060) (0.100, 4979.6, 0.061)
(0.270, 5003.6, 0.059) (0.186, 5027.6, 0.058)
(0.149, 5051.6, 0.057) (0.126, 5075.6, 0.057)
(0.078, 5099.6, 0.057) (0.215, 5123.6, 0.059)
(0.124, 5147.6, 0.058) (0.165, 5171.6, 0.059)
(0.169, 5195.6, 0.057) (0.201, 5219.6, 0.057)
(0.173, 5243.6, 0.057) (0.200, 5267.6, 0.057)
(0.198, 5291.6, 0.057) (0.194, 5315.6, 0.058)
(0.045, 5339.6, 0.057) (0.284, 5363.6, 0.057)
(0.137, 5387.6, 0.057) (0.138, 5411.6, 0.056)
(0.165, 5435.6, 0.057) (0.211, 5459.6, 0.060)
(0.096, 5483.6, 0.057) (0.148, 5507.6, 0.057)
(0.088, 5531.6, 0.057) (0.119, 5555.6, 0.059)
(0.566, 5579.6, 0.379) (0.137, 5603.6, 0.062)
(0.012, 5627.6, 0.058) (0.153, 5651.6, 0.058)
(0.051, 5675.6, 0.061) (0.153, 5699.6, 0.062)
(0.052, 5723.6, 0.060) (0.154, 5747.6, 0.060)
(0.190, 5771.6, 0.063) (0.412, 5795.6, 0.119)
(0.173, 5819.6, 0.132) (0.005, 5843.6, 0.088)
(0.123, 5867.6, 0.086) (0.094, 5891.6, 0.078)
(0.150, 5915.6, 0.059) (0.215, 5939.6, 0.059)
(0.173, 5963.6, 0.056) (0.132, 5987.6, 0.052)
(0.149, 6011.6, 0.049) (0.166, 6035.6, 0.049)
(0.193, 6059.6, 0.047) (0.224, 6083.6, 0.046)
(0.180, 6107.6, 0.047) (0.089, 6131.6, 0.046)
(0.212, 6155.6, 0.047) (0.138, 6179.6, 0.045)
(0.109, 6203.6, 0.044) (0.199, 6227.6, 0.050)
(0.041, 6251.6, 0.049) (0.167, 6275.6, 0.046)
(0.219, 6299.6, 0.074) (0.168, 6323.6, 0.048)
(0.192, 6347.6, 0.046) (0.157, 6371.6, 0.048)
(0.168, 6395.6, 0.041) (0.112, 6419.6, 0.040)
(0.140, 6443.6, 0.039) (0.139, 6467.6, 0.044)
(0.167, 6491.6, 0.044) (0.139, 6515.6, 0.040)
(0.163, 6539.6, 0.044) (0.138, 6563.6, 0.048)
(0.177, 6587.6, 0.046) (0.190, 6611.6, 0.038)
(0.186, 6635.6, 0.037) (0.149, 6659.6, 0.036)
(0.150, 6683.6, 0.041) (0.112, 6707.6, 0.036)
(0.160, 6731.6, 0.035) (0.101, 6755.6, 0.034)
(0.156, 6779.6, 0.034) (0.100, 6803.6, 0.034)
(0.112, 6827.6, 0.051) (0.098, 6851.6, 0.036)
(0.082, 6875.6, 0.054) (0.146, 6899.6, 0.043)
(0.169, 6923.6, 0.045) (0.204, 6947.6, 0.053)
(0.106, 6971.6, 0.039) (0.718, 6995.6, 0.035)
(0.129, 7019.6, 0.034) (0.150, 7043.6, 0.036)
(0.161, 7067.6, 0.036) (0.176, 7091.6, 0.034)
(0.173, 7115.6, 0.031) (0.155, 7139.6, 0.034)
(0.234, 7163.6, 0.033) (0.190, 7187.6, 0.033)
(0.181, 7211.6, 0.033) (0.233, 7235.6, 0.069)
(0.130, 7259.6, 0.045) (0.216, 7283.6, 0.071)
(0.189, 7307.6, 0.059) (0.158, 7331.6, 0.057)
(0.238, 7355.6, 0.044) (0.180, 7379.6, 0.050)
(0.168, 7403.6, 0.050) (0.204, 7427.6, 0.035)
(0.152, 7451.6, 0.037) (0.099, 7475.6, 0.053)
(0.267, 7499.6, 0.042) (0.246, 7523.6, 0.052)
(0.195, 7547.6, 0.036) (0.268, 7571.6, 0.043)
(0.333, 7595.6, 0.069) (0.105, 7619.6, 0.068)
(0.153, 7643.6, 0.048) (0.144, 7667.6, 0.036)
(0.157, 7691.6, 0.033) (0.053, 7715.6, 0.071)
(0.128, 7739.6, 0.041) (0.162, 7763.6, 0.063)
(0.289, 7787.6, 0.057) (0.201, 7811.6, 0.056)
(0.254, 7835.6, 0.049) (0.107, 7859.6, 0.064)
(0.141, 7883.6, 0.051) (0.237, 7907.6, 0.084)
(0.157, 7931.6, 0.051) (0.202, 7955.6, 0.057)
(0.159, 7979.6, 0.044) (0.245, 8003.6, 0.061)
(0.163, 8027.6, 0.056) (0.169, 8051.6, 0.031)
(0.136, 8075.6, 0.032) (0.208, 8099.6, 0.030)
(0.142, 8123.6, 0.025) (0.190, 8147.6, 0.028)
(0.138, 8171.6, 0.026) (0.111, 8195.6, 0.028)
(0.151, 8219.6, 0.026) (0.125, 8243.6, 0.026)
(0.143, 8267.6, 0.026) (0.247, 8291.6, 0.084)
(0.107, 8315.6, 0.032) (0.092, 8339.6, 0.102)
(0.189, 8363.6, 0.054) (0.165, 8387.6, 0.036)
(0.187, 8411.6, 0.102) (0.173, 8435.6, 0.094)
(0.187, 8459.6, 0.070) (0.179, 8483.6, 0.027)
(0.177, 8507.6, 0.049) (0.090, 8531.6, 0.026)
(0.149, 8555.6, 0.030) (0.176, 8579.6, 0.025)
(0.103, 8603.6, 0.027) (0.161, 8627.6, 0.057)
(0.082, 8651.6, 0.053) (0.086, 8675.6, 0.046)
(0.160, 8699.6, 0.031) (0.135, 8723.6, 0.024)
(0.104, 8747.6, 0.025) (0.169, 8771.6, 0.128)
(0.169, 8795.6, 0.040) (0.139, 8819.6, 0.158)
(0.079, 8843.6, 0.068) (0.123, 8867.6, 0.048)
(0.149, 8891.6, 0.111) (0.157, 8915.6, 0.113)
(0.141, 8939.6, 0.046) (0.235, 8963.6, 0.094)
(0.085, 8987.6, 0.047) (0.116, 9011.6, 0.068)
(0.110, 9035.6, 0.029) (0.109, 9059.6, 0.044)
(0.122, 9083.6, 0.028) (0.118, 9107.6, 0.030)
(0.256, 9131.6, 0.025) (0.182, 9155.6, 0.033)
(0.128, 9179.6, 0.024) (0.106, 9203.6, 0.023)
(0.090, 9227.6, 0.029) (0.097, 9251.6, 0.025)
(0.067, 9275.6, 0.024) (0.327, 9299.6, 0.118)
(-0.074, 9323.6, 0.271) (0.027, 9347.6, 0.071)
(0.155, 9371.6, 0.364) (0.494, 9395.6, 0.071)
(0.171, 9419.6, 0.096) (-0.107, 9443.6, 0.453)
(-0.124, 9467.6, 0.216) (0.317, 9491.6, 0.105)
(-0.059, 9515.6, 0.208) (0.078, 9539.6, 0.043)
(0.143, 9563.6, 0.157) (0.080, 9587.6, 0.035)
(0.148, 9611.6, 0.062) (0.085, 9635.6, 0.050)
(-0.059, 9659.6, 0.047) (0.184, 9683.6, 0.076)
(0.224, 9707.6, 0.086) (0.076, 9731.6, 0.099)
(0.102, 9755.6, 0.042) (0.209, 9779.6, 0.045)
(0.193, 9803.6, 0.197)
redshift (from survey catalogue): 0.88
